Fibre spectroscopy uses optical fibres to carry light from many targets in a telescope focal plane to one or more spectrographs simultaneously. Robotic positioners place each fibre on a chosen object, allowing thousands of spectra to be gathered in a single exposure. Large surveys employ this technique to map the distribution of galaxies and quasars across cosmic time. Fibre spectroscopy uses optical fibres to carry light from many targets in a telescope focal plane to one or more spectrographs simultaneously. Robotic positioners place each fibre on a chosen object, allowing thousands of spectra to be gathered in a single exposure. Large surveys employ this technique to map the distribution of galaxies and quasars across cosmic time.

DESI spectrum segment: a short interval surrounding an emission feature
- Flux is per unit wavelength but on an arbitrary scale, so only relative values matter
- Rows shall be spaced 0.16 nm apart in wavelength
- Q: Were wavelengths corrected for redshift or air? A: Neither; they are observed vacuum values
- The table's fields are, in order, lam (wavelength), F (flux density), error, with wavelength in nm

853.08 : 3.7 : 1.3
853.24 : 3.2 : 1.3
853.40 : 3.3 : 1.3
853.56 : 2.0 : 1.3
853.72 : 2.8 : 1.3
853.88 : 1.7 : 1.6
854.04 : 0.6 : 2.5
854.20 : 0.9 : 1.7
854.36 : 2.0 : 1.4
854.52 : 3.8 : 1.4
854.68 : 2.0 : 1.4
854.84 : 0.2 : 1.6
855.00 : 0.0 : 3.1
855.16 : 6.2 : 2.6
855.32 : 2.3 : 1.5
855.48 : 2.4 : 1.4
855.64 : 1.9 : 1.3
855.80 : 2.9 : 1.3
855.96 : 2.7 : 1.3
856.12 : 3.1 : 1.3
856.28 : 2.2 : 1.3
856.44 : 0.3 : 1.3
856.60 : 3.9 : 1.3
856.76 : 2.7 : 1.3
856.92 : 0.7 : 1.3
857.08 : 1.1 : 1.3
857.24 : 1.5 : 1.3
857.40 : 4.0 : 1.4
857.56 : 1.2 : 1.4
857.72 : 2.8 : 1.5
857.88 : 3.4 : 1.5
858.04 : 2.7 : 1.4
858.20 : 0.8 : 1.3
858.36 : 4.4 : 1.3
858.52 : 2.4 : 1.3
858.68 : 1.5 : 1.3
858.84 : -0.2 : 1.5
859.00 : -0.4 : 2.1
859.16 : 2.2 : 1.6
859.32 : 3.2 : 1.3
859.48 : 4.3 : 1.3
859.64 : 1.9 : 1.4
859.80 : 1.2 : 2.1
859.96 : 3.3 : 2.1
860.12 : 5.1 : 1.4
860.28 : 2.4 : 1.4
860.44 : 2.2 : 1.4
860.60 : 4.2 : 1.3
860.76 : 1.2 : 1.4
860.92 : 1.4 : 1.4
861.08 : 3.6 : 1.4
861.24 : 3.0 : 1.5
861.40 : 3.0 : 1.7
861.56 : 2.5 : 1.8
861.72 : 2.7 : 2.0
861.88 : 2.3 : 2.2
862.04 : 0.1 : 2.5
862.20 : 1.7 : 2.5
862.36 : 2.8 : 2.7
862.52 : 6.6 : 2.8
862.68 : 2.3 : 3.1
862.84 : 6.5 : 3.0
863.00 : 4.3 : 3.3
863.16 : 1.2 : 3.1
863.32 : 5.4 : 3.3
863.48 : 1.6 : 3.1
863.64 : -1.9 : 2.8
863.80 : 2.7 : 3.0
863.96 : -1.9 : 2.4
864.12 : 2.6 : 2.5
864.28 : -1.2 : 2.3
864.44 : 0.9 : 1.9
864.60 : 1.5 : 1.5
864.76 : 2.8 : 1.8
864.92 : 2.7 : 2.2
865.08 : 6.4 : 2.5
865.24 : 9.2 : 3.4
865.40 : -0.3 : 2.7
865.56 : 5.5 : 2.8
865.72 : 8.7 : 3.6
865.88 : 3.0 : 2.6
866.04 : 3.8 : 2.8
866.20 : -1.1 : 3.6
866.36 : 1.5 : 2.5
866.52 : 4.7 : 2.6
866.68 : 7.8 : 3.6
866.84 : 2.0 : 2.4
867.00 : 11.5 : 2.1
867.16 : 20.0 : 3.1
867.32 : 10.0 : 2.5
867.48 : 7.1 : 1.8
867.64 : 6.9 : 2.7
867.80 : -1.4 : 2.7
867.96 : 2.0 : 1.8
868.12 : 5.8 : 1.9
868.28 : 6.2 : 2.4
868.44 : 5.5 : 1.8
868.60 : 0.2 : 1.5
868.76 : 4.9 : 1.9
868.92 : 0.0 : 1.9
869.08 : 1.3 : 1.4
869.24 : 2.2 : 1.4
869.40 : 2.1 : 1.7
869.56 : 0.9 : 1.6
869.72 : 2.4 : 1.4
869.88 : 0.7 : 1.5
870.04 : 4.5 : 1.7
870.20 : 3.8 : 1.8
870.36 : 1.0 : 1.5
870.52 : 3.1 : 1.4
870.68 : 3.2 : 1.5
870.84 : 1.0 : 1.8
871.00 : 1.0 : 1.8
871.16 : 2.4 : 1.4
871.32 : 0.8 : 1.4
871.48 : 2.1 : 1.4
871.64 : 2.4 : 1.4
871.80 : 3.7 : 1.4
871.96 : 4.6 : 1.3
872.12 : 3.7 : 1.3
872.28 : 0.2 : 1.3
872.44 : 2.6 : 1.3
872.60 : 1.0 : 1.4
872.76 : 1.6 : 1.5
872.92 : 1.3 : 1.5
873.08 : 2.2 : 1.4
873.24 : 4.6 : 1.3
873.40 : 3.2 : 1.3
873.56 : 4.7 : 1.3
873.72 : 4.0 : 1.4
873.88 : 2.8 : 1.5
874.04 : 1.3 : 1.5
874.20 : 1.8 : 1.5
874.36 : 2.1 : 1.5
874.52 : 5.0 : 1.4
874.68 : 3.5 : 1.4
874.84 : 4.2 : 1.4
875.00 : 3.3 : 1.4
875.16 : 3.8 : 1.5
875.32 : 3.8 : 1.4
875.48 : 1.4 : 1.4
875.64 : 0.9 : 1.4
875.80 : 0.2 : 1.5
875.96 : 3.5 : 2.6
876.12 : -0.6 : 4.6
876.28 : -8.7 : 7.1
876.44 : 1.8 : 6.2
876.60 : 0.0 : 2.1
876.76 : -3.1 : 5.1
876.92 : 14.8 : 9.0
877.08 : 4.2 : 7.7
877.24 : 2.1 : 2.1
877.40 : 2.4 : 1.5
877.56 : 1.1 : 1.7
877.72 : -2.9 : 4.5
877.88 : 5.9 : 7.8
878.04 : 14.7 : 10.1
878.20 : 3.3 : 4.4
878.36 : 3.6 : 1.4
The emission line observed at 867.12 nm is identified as H-gamma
